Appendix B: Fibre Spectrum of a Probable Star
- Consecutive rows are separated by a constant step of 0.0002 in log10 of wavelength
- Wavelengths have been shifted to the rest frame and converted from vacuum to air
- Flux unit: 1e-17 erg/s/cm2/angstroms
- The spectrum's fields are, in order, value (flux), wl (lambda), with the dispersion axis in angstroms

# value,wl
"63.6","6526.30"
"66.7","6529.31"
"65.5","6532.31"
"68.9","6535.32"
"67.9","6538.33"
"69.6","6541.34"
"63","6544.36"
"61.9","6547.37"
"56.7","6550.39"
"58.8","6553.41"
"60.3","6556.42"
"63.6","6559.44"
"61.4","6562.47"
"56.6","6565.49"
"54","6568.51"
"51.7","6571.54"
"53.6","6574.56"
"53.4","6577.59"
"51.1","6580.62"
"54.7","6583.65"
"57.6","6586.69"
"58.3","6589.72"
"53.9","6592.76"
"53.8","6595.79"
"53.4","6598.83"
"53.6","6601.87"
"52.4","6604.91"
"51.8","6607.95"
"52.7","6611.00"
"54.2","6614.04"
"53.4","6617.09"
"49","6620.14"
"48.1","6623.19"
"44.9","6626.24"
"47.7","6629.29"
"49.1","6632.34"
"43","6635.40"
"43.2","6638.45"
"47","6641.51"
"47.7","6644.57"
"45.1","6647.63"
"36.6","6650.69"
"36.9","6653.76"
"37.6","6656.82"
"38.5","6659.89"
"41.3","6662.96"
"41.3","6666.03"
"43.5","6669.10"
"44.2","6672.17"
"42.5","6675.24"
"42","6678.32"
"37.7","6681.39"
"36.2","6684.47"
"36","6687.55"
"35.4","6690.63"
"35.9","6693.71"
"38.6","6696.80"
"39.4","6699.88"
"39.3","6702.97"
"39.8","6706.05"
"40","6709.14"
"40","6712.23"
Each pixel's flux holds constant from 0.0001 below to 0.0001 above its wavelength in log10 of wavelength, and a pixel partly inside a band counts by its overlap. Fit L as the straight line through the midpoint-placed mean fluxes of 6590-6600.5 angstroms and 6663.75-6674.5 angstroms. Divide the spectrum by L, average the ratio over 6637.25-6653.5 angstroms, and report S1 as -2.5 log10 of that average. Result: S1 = 0.08 mag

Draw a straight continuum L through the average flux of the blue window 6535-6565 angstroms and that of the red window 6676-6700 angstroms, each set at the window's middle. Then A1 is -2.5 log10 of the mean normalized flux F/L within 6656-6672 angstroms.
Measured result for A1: 0.03 mag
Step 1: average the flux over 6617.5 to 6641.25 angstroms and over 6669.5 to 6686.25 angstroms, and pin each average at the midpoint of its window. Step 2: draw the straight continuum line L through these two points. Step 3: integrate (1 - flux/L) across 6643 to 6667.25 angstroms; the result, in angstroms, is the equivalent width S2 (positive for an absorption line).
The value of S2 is 1.6 angstroms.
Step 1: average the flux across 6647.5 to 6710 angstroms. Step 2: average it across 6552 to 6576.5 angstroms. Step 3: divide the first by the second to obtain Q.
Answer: 0.68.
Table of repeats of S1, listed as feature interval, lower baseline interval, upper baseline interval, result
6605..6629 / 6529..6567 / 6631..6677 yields -0.02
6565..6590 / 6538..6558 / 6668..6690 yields 0.06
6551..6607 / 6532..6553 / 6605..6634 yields 0.04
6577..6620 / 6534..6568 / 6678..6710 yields 0.01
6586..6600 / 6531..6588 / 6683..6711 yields -0.02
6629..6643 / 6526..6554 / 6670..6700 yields 0.04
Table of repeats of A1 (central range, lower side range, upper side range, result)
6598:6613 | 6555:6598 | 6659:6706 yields -0.03 mag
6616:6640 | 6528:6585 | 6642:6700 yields 0.01 mag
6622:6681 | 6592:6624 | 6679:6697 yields 0.02 mag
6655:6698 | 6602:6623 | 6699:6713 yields 0.11 mag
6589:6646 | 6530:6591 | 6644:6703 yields -0.02 mag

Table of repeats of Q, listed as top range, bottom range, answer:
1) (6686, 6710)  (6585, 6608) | 0.70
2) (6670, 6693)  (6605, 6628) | 0.77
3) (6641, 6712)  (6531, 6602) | 0.68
